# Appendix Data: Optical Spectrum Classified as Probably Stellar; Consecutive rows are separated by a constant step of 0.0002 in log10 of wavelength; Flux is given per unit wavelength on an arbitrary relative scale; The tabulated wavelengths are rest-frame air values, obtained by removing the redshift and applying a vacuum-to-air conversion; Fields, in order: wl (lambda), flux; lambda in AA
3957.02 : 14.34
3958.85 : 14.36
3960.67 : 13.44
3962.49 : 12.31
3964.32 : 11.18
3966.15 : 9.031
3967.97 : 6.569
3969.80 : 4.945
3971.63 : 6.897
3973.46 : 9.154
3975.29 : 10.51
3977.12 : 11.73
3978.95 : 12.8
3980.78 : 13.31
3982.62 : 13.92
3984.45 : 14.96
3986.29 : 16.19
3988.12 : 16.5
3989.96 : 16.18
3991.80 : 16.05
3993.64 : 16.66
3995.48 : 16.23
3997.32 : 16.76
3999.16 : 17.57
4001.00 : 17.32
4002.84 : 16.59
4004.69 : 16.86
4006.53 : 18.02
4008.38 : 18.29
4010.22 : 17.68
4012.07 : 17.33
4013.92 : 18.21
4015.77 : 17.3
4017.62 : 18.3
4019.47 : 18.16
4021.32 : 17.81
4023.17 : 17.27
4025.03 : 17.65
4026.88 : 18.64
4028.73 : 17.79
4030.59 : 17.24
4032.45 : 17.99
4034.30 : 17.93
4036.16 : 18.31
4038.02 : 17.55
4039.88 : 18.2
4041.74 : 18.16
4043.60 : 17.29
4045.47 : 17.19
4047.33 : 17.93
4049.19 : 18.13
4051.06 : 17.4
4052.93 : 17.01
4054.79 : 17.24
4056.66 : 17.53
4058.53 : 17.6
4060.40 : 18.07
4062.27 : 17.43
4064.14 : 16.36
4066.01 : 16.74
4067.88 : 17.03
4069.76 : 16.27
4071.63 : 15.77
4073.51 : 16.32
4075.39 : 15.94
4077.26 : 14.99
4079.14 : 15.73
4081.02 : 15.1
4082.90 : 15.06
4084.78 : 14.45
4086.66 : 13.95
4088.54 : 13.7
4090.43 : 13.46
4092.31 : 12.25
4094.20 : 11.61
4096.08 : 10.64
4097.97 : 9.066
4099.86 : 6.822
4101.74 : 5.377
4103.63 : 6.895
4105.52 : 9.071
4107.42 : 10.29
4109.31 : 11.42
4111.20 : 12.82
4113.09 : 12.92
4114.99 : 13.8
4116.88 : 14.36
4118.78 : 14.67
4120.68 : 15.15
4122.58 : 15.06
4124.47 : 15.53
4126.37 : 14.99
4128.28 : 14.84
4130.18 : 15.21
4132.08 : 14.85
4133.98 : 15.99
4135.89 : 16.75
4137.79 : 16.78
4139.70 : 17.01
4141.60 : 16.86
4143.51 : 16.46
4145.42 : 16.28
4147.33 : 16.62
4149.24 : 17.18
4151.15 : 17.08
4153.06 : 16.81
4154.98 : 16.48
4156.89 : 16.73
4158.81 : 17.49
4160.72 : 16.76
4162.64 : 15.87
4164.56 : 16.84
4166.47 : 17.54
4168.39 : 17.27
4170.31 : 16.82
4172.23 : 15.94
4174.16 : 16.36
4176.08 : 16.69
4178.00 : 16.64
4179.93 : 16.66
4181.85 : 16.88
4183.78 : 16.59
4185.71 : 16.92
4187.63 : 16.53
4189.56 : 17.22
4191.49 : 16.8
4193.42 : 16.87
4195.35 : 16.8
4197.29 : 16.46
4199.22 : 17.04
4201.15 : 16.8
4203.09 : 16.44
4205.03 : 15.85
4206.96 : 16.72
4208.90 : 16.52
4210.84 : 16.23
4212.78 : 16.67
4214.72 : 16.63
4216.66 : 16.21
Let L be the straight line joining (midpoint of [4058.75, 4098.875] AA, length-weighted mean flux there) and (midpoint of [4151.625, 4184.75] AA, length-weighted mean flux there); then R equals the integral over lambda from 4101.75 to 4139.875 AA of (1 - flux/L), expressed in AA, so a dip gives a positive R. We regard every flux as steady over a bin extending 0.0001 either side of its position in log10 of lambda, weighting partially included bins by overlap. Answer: 5.1 AA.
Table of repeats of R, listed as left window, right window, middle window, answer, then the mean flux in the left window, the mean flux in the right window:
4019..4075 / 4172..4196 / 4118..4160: 2.00 AA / 17.4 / 16.7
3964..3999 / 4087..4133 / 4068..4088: -4.79 AA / 12.7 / 12.3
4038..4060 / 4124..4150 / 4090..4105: 6.64 AA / 17.6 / 16.1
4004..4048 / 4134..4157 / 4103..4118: 4.80 AA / 17.8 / 16.7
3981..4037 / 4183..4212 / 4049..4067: -0.32 AA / 17.1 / 16.7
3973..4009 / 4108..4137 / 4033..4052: -3.53 AA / 15.3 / 14.5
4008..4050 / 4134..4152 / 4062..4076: 0.80 AA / 17.8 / 16.7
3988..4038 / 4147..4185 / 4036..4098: 4.64 AA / 17.4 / 16.8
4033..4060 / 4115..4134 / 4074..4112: 9.79 AA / 17.7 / 15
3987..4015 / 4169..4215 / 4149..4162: -0.14 AA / 17.1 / 16.6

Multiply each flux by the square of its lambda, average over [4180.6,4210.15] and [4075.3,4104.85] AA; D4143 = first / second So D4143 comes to 1.5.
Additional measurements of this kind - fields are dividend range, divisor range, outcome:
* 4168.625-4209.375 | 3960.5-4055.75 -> 1.16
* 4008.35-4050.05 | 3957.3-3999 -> 1.42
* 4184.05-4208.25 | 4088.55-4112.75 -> 1.72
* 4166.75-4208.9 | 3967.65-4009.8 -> 1.29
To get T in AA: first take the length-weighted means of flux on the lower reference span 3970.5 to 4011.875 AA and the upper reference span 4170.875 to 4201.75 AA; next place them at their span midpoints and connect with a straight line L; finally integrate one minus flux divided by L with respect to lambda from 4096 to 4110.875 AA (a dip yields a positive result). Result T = 6.7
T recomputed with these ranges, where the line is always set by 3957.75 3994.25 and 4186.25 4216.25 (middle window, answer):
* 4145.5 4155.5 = -0.7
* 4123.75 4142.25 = -0.7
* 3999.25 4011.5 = -4.4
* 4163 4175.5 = -0.6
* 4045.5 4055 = -2.6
